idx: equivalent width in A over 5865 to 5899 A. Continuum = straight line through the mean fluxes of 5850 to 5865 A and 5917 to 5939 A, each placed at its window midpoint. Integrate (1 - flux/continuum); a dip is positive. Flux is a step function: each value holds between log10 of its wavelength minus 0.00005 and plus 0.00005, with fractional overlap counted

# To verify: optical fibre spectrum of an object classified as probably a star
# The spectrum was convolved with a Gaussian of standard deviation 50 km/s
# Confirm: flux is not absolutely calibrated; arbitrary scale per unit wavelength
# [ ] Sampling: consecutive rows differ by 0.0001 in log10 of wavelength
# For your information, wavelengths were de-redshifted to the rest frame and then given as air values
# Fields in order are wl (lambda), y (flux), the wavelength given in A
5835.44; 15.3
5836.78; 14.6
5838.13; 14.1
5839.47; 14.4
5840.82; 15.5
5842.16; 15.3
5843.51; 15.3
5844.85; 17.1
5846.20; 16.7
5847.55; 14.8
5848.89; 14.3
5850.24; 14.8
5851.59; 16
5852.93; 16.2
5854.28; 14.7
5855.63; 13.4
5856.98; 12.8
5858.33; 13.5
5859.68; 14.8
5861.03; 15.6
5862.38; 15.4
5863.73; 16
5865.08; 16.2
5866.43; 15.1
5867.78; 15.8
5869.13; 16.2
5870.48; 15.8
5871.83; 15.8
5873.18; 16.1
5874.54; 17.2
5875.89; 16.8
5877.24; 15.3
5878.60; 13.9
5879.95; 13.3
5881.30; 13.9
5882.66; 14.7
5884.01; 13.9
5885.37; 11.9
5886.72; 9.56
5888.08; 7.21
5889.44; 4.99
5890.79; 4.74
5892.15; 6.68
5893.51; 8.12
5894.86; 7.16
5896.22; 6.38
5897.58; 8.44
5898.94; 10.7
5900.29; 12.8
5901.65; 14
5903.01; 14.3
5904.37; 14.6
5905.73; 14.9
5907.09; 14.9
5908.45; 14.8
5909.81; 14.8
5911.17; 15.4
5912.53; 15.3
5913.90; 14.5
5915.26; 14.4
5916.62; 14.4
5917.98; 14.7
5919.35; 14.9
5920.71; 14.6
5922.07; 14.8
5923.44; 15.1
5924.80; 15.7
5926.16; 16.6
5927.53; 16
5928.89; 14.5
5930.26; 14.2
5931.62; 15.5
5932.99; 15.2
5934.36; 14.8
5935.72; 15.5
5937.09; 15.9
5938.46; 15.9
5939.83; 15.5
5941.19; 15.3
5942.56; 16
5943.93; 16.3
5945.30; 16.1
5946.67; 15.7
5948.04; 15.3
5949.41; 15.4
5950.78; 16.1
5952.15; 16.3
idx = 6.6 A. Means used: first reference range 14.9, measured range 12.1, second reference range 15.2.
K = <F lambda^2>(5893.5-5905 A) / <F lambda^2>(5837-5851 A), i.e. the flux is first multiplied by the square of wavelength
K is 0.73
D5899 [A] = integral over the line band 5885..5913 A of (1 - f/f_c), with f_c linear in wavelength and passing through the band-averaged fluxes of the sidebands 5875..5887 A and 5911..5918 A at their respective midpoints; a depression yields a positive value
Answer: 6.6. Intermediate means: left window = 13.9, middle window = 11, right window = 14.7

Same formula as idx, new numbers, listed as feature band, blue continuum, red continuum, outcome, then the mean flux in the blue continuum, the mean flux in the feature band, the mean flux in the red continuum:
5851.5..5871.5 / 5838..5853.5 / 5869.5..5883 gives 0.3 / 15.4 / 15.2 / 15.3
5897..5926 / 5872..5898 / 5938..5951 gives -2.2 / 11.2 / 14.3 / 15.7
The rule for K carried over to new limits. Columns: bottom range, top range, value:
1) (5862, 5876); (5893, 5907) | 0.72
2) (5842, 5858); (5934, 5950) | 1.07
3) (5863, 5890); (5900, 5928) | 1.07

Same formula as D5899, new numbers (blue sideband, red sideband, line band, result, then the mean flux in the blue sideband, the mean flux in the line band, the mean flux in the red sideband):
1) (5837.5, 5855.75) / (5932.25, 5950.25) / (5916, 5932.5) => 0.5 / 15.2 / 15.1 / 15.6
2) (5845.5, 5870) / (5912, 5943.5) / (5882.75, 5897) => 6.4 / 15.1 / 8.34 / 15.2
